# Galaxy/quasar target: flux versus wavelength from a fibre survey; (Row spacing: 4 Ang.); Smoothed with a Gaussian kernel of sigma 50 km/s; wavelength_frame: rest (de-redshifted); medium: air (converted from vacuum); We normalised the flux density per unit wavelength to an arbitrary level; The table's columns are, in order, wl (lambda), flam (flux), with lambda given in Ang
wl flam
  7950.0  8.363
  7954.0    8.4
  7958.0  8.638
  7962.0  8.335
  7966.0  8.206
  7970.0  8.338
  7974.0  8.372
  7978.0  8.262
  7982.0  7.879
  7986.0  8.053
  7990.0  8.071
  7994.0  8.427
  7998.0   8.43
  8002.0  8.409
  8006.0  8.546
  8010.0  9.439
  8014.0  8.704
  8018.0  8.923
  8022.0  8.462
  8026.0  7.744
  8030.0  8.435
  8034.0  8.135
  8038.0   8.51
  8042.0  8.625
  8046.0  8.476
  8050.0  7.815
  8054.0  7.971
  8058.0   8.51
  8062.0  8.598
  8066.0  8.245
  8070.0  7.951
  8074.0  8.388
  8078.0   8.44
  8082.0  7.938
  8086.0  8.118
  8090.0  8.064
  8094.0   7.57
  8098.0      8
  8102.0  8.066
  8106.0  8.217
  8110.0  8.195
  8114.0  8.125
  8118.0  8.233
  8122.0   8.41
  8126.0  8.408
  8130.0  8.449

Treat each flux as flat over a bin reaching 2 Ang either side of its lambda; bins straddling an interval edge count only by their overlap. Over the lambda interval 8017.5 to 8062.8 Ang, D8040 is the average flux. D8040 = 8.32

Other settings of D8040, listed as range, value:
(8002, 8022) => 8.81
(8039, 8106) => 8.18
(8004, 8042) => 8.55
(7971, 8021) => 8.46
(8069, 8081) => 8.26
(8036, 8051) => 8.39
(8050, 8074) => 8.23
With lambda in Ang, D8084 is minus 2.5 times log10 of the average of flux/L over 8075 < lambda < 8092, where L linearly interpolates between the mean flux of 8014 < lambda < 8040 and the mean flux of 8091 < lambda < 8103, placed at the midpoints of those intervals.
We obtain -0.02 mag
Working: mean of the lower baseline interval 8.39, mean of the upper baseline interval 7.88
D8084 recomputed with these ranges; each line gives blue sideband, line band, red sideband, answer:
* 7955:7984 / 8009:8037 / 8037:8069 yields -0.026 mag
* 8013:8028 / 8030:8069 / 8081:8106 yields -0.008 mag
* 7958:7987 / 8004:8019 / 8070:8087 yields -0.086 mag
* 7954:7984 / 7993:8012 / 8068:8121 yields -0.053 mag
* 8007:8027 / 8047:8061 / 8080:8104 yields 0.022 mag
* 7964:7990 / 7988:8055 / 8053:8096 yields -0.033 mag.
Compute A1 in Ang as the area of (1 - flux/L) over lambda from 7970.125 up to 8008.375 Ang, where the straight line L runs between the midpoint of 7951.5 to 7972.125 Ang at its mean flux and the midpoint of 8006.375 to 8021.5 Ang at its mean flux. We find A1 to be 1.7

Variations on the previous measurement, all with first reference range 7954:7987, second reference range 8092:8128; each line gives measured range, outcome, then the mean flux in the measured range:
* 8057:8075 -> -0.3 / 8.33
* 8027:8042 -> -0.3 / 8.35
